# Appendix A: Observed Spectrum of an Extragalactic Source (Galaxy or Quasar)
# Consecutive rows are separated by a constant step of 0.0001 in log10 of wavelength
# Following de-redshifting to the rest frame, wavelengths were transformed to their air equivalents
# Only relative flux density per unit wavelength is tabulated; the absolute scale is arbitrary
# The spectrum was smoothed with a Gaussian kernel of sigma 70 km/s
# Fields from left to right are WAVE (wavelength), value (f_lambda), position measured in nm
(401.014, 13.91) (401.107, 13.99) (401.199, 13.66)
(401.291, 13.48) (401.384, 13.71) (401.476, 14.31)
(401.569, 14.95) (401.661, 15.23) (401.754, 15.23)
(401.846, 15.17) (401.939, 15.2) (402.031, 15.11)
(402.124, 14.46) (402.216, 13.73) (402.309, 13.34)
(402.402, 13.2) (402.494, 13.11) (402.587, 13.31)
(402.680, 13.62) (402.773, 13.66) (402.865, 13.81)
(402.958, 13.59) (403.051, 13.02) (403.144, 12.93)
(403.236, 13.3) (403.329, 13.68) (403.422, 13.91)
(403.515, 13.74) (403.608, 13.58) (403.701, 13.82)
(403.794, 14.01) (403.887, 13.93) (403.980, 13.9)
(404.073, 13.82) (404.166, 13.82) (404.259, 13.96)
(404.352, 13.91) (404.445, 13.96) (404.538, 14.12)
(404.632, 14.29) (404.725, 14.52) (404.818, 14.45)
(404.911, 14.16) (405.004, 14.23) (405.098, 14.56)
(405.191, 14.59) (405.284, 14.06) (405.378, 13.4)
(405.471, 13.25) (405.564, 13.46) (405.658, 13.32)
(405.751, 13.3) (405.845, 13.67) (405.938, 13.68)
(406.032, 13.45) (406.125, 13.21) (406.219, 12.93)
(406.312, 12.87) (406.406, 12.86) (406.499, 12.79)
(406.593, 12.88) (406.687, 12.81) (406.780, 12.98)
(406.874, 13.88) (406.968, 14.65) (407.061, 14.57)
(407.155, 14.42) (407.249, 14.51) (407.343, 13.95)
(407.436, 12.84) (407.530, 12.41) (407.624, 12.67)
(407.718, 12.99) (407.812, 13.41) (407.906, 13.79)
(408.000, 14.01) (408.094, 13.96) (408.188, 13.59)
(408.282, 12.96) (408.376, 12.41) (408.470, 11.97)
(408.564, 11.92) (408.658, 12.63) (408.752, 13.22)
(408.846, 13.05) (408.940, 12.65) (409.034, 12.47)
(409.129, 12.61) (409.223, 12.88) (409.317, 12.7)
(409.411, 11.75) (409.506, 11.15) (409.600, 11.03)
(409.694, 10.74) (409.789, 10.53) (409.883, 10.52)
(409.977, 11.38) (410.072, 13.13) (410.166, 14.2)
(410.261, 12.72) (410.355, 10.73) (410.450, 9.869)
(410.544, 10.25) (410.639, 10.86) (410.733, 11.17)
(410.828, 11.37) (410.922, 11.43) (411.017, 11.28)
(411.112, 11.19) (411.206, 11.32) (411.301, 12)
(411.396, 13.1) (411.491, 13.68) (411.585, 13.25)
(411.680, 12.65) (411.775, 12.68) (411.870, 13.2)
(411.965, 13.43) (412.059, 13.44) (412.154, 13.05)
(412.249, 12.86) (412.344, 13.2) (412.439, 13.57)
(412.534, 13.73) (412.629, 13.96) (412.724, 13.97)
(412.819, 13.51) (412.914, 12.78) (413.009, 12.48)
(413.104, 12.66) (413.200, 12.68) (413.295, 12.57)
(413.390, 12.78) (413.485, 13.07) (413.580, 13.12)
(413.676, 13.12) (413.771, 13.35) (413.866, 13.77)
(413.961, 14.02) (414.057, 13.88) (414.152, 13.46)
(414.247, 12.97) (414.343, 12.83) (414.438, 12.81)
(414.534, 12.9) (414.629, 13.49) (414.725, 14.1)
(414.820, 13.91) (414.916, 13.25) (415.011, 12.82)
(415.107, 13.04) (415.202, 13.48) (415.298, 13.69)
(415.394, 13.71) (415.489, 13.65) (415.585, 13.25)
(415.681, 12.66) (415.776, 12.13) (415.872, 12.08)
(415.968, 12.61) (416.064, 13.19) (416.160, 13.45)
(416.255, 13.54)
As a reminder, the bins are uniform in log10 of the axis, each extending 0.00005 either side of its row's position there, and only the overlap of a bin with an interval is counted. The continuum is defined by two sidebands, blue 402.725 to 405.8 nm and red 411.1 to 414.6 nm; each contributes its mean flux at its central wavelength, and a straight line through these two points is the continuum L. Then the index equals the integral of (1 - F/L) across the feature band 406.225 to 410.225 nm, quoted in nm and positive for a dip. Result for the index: 0.19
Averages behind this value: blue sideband 13.8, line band 12.8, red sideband 13.1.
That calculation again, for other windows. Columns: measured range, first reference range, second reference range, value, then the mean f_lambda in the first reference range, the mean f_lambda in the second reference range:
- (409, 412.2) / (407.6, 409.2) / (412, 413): 0.29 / 13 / 13.4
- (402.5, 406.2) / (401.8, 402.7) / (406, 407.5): 0.00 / 14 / 13.5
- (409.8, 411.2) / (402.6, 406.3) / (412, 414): 0.21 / 13.7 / 13.2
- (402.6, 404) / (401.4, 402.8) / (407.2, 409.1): 0.04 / 14.2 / 13.1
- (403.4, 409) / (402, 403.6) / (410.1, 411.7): -0.30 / 13.6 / 11.8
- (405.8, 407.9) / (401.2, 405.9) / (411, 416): 0.04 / 13.9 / 13.1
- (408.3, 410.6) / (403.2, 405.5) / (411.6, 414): 0.26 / 14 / 13.2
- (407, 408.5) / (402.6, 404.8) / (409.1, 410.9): -0.13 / 13.8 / 11.5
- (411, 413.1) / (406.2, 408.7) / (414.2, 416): 0.04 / 13.3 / 13.1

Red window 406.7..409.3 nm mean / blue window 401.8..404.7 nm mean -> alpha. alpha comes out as 0.96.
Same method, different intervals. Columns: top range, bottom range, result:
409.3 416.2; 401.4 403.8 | 0.91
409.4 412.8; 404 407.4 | 0.89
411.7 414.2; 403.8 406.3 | 0.96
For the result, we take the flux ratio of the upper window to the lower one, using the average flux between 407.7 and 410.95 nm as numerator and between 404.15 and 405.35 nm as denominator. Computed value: 0.86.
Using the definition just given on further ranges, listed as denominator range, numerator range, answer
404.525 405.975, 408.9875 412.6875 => 0.87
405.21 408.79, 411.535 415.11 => 0.99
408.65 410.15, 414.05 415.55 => 1.11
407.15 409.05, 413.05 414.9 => 1.01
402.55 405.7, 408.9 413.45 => 0.89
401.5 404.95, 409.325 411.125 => 0.81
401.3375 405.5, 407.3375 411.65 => 0.87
